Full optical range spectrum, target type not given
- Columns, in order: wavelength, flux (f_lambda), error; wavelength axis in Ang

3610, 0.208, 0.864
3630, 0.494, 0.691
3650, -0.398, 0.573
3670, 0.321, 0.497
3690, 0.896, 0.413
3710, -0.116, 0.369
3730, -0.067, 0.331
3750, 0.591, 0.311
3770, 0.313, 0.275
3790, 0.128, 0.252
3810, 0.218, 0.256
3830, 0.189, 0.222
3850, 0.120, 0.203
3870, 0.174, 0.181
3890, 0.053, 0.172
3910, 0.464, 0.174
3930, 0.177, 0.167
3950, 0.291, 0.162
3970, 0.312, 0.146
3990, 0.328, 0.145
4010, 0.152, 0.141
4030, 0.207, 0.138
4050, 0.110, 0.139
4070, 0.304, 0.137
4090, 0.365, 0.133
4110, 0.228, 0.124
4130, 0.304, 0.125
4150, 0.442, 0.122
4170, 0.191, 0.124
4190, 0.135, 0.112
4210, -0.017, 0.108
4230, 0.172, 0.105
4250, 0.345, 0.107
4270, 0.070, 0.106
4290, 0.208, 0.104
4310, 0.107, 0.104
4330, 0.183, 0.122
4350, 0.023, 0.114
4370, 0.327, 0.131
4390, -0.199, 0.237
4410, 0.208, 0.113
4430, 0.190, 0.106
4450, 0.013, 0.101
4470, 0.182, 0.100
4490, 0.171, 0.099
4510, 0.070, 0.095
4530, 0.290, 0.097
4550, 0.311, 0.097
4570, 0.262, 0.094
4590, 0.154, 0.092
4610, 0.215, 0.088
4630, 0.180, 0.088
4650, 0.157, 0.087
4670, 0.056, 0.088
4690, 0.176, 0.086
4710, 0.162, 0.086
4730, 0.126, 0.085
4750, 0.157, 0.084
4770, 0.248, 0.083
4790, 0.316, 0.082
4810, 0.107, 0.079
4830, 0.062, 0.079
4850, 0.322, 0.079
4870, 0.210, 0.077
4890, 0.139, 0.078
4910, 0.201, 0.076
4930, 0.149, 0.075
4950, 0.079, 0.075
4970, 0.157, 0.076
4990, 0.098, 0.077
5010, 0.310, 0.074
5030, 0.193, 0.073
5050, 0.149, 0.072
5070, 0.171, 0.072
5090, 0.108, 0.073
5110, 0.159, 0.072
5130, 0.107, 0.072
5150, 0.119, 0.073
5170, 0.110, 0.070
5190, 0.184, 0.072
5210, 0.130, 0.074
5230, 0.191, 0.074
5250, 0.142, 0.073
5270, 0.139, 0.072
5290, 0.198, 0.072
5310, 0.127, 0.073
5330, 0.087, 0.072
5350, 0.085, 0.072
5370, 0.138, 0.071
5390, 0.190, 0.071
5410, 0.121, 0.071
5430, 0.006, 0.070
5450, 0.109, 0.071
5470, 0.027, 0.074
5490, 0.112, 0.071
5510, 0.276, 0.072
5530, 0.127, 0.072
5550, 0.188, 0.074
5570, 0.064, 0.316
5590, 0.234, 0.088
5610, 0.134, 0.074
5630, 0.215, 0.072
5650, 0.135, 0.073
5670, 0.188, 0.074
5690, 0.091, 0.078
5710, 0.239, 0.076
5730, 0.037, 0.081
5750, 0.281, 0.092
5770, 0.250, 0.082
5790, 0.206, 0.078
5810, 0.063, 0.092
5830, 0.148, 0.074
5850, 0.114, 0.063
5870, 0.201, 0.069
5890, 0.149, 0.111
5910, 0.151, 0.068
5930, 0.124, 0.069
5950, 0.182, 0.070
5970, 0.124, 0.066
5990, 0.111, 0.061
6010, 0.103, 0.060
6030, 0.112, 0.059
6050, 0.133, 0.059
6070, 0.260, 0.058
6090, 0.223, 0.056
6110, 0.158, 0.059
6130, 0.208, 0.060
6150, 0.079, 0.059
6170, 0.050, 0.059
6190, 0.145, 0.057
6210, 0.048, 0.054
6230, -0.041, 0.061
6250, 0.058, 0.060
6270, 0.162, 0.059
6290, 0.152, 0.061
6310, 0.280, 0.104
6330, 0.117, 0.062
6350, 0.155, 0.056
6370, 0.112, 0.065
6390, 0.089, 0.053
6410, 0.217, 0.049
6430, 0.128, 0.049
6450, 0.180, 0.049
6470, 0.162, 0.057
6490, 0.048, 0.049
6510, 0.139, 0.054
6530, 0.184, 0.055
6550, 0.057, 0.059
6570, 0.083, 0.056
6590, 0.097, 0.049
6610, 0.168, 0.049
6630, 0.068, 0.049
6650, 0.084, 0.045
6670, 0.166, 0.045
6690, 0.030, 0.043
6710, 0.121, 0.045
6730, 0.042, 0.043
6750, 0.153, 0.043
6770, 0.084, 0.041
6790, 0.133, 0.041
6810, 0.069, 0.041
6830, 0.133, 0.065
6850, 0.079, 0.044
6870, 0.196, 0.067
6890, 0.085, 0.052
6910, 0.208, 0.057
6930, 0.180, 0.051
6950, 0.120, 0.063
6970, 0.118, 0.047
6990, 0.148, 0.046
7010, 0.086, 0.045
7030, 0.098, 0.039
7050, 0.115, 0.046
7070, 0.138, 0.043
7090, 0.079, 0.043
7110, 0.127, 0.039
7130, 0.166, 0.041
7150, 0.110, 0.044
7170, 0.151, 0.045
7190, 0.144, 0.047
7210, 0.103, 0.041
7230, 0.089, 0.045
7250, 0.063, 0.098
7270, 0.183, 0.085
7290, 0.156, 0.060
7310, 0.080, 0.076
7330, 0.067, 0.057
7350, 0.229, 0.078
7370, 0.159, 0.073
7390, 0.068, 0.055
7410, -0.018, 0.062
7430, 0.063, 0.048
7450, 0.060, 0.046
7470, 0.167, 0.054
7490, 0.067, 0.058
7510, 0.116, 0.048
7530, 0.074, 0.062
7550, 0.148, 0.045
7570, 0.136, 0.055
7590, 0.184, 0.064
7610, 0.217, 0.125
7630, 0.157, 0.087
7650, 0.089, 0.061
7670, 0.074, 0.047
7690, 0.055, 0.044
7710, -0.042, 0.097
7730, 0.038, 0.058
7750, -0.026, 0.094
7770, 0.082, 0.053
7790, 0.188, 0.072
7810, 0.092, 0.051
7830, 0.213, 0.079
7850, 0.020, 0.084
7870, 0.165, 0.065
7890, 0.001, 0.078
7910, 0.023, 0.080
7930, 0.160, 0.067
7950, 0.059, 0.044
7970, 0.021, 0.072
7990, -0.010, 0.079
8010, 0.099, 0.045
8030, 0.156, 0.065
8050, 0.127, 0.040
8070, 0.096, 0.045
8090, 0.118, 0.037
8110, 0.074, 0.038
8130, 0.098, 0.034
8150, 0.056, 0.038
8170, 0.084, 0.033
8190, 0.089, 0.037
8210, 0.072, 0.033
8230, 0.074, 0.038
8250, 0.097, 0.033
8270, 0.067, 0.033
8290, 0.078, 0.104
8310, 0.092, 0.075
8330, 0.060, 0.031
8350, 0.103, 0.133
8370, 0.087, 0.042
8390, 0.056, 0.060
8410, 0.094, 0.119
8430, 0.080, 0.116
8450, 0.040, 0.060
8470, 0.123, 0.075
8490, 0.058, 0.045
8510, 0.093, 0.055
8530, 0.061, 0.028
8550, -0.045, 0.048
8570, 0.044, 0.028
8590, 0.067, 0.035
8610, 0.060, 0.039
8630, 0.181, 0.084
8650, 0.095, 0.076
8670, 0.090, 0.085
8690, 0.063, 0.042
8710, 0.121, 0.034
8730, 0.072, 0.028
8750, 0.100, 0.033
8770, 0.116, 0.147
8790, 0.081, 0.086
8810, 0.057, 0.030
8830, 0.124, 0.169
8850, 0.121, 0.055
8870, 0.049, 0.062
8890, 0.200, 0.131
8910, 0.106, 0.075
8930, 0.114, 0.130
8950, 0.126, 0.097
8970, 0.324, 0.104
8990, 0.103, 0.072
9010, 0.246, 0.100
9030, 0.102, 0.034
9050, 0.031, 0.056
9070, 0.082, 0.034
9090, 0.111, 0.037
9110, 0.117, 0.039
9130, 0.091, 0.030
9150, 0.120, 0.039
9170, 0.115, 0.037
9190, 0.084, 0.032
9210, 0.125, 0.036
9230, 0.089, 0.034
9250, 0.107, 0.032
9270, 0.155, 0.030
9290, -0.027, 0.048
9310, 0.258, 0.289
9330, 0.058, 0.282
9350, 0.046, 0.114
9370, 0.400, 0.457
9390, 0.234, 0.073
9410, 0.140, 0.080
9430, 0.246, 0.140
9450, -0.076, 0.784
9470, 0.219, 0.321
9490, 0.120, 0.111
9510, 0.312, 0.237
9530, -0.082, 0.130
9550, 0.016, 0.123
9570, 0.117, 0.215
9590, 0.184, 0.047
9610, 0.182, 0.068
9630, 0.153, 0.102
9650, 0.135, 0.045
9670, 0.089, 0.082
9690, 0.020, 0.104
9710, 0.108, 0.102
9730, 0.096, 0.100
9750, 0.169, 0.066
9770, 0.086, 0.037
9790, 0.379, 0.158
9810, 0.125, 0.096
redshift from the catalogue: 1.41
